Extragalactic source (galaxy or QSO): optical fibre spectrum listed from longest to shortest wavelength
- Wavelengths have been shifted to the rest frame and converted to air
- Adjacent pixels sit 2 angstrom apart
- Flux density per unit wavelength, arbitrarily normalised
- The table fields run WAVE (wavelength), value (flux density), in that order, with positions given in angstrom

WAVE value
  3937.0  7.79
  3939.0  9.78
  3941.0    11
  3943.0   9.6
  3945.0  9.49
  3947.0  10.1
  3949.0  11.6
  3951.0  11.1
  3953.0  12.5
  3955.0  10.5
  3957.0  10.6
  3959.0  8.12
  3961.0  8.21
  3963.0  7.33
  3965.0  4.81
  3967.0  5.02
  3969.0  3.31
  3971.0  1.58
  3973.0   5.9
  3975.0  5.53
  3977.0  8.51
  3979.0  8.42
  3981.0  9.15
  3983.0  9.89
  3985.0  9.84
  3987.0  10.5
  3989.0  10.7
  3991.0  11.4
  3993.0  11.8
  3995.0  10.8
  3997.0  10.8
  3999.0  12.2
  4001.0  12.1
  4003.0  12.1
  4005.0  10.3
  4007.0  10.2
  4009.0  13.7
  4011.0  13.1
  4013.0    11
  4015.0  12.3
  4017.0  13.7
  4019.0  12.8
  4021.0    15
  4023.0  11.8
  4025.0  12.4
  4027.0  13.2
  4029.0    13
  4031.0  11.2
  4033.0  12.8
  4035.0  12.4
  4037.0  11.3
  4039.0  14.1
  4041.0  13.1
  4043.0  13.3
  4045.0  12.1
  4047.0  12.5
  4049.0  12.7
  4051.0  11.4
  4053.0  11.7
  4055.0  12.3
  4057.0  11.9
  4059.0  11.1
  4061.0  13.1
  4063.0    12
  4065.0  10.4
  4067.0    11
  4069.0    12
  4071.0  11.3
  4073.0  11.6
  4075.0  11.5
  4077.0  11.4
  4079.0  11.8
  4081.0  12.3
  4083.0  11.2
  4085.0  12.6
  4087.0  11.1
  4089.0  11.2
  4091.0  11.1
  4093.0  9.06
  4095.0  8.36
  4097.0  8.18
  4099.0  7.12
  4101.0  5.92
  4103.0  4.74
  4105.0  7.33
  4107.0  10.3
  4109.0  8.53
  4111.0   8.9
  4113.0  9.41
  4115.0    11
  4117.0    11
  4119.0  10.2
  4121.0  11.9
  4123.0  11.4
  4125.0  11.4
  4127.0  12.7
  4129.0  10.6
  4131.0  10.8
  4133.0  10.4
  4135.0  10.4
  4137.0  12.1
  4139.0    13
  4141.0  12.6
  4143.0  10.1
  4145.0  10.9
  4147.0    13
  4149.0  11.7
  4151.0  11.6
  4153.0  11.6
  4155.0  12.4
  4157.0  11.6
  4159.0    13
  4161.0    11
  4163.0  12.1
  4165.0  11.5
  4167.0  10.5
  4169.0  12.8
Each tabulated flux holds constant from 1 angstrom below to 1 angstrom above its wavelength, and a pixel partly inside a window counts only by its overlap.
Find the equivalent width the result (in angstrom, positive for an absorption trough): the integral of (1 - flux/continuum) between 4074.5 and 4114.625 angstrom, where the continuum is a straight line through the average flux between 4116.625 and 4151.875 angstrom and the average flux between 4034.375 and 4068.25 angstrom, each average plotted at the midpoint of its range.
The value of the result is 7.4 angstrom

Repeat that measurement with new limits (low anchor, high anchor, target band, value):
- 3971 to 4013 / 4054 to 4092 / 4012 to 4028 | -3.2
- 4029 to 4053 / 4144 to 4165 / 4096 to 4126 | 7.3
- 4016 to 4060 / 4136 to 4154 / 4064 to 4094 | 2.4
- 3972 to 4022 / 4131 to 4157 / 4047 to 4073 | -1.3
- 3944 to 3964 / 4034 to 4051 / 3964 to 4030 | 6.8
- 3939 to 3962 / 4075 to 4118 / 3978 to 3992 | 0.2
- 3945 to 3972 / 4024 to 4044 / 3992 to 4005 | -1.2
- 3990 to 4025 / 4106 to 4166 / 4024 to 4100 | 0.8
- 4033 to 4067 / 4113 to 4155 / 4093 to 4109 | 5.6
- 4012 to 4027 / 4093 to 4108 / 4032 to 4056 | -2.8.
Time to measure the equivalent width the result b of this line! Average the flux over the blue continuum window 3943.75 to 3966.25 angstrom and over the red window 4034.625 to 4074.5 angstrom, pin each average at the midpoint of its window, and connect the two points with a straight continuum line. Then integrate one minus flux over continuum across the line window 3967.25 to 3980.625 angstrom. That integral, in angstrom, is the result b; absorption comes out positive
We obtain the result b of 5.8 angstrom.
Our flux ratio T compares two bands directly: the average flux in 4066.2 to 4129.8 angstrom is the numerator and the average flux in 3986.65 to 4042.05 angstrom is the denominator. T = 0.8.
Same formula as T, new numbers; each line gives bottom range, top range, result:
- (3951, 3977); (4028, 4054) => 1.73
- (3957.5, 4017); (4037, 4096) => 1.25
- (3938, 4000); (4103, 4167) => 1.22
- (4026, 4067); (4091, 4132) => 0.77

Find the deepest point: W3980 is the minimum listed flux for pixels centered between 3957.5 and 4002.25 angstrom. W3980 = 1.58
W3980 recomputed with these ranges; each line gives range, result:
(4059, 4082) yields 10.4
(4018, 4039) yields 11.2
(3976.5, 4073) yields 8.42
